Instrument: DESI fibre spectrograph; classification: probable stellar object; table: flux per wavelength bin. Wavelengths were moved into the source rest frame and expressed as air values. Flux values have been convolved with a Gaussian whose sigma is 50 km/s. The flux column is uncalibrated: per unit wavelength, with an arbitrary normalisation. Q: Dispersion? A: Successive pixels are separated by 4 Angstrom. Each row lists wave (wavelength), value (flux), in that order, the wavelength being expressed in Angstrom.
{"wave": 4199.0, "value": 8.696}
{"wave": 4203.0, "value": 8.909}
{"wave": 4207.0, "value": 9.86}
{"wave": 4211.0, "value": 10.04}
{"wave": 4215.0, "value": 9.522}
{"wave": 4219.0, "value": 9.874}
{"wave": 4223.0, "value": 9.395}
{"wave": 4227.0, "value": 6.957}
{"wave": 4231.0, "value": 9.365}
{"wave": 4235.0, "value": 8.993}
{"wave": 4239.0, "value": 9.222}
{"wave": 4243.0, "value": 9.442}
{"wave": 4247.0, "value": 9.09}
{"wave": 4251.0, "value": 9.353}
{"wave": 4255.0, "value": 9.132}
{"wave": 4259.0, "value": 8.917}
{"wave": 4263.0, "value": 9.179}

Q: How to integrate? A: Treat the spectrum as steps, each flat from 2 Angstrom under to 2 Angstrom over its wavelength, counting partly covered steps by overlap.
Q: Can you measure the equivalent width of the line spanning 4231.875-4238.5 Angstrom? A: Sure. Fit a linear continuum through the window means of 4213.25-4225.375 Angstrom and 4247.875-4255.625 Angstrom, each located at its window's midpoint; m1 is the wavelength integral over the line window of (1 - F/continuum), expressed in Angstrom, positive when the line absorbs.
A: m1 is 0.2 Angstrom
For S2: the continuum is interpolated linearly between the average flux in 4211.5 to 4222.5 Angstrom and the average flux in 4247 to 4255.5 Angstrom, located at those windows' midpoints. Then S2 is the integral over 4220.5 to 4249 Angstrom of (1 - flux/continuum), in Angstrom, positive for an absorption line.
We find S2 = 1.5 Angstrom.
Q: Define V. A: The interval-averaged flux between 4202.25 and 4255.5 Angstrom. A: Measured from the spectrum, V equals 9.24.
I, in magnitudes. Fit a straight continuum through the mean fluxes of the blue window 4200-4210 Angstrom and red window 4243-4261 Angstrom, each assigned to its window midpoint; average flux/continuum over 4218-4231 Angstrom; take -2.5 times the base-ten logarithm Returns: 0.06 mag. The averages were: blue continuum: 9.38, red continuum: 9.16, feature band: 8.75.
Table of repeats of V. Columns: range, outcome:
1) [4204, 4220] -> 9.76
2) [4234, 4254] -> 9.23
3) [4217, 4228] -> 8.9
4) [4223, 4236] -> 8.54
